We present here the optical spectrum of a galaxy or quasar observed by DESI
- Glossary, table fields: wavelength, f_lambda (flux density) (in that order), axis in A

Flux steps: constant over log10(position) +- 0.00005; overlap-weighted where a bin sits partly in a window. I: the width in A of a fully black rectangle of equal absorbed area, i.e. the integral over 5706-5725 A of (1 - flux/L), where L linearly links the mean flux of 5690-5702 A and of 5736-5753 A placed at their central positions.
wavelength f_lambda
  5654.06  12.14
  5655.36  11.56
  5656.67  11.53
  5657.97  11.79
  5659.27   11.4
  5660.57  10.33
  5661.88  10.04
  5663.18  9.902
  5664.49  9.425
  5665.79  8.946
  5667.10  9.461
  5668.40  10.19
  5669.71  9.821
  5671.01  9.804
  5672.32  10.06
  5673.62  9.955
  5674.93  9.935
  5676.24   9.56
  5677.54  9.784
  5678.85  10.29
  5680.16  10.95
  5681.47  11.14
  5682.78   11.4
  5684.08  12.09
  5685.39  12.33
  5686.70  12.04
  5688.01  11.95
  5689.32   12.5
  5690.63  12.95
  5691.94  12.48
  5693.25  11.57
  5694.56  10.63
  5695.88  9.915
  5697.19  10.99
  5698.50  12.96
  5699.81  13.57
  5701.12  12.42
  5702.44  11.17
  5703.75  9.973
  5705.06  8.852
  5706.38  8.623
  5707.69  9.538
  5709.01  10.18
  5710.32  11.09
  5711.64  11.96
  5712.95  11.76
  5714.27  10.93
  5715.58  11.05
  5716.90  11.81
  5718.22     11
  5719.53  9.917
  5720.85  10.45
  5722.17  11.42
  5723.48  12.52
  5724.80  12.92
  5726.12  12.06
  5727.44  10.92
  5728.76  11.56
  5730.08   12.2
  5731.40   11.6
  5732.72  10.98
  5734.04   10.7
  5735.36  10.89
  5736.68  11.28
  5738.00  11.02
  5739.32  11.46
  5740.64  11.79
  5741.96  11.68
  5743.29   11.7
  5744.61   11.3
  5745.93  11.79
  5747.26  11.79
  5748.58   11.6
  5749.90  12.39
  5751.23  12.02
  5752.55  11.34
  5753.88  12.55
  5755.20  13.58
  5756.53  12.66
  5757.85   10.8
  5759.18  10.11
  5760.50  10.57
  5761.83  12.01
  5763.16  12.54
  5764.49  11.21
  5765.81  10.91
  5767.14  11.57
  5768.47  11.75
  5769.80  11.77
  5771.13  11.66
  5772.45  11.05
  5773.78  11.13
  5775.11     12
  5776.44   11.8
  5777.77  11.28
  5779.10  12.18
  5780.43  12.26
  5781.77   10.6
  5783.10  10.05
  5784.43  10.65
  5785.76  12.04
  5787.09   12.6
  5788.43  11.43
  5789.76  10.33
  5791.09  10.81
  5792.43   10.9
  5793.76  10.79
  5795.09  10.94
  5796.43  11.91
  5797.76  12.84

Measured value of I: 1.3 A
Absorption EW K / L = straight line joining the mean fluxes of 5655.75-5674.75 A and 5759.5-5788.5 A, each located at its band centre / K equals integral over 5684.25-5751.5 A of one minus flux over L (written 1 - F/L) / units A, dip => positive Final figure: -3.7 A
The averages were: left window 10.2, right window 11.5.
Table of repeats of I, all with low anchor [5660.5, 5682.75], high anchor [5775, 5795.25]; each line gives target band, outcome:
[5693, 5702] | -1.2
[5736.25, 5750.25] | -1.0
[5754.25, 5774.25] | -1.0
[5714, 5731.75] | -1.5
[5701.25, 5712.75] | 0.1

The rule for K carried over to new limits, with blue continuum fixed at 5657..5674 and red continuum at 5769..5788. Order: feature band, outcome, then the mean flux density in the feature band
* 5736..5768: -1.4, 11.7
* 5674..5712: -2.4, 11.1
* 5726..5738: -0.4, 11.3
